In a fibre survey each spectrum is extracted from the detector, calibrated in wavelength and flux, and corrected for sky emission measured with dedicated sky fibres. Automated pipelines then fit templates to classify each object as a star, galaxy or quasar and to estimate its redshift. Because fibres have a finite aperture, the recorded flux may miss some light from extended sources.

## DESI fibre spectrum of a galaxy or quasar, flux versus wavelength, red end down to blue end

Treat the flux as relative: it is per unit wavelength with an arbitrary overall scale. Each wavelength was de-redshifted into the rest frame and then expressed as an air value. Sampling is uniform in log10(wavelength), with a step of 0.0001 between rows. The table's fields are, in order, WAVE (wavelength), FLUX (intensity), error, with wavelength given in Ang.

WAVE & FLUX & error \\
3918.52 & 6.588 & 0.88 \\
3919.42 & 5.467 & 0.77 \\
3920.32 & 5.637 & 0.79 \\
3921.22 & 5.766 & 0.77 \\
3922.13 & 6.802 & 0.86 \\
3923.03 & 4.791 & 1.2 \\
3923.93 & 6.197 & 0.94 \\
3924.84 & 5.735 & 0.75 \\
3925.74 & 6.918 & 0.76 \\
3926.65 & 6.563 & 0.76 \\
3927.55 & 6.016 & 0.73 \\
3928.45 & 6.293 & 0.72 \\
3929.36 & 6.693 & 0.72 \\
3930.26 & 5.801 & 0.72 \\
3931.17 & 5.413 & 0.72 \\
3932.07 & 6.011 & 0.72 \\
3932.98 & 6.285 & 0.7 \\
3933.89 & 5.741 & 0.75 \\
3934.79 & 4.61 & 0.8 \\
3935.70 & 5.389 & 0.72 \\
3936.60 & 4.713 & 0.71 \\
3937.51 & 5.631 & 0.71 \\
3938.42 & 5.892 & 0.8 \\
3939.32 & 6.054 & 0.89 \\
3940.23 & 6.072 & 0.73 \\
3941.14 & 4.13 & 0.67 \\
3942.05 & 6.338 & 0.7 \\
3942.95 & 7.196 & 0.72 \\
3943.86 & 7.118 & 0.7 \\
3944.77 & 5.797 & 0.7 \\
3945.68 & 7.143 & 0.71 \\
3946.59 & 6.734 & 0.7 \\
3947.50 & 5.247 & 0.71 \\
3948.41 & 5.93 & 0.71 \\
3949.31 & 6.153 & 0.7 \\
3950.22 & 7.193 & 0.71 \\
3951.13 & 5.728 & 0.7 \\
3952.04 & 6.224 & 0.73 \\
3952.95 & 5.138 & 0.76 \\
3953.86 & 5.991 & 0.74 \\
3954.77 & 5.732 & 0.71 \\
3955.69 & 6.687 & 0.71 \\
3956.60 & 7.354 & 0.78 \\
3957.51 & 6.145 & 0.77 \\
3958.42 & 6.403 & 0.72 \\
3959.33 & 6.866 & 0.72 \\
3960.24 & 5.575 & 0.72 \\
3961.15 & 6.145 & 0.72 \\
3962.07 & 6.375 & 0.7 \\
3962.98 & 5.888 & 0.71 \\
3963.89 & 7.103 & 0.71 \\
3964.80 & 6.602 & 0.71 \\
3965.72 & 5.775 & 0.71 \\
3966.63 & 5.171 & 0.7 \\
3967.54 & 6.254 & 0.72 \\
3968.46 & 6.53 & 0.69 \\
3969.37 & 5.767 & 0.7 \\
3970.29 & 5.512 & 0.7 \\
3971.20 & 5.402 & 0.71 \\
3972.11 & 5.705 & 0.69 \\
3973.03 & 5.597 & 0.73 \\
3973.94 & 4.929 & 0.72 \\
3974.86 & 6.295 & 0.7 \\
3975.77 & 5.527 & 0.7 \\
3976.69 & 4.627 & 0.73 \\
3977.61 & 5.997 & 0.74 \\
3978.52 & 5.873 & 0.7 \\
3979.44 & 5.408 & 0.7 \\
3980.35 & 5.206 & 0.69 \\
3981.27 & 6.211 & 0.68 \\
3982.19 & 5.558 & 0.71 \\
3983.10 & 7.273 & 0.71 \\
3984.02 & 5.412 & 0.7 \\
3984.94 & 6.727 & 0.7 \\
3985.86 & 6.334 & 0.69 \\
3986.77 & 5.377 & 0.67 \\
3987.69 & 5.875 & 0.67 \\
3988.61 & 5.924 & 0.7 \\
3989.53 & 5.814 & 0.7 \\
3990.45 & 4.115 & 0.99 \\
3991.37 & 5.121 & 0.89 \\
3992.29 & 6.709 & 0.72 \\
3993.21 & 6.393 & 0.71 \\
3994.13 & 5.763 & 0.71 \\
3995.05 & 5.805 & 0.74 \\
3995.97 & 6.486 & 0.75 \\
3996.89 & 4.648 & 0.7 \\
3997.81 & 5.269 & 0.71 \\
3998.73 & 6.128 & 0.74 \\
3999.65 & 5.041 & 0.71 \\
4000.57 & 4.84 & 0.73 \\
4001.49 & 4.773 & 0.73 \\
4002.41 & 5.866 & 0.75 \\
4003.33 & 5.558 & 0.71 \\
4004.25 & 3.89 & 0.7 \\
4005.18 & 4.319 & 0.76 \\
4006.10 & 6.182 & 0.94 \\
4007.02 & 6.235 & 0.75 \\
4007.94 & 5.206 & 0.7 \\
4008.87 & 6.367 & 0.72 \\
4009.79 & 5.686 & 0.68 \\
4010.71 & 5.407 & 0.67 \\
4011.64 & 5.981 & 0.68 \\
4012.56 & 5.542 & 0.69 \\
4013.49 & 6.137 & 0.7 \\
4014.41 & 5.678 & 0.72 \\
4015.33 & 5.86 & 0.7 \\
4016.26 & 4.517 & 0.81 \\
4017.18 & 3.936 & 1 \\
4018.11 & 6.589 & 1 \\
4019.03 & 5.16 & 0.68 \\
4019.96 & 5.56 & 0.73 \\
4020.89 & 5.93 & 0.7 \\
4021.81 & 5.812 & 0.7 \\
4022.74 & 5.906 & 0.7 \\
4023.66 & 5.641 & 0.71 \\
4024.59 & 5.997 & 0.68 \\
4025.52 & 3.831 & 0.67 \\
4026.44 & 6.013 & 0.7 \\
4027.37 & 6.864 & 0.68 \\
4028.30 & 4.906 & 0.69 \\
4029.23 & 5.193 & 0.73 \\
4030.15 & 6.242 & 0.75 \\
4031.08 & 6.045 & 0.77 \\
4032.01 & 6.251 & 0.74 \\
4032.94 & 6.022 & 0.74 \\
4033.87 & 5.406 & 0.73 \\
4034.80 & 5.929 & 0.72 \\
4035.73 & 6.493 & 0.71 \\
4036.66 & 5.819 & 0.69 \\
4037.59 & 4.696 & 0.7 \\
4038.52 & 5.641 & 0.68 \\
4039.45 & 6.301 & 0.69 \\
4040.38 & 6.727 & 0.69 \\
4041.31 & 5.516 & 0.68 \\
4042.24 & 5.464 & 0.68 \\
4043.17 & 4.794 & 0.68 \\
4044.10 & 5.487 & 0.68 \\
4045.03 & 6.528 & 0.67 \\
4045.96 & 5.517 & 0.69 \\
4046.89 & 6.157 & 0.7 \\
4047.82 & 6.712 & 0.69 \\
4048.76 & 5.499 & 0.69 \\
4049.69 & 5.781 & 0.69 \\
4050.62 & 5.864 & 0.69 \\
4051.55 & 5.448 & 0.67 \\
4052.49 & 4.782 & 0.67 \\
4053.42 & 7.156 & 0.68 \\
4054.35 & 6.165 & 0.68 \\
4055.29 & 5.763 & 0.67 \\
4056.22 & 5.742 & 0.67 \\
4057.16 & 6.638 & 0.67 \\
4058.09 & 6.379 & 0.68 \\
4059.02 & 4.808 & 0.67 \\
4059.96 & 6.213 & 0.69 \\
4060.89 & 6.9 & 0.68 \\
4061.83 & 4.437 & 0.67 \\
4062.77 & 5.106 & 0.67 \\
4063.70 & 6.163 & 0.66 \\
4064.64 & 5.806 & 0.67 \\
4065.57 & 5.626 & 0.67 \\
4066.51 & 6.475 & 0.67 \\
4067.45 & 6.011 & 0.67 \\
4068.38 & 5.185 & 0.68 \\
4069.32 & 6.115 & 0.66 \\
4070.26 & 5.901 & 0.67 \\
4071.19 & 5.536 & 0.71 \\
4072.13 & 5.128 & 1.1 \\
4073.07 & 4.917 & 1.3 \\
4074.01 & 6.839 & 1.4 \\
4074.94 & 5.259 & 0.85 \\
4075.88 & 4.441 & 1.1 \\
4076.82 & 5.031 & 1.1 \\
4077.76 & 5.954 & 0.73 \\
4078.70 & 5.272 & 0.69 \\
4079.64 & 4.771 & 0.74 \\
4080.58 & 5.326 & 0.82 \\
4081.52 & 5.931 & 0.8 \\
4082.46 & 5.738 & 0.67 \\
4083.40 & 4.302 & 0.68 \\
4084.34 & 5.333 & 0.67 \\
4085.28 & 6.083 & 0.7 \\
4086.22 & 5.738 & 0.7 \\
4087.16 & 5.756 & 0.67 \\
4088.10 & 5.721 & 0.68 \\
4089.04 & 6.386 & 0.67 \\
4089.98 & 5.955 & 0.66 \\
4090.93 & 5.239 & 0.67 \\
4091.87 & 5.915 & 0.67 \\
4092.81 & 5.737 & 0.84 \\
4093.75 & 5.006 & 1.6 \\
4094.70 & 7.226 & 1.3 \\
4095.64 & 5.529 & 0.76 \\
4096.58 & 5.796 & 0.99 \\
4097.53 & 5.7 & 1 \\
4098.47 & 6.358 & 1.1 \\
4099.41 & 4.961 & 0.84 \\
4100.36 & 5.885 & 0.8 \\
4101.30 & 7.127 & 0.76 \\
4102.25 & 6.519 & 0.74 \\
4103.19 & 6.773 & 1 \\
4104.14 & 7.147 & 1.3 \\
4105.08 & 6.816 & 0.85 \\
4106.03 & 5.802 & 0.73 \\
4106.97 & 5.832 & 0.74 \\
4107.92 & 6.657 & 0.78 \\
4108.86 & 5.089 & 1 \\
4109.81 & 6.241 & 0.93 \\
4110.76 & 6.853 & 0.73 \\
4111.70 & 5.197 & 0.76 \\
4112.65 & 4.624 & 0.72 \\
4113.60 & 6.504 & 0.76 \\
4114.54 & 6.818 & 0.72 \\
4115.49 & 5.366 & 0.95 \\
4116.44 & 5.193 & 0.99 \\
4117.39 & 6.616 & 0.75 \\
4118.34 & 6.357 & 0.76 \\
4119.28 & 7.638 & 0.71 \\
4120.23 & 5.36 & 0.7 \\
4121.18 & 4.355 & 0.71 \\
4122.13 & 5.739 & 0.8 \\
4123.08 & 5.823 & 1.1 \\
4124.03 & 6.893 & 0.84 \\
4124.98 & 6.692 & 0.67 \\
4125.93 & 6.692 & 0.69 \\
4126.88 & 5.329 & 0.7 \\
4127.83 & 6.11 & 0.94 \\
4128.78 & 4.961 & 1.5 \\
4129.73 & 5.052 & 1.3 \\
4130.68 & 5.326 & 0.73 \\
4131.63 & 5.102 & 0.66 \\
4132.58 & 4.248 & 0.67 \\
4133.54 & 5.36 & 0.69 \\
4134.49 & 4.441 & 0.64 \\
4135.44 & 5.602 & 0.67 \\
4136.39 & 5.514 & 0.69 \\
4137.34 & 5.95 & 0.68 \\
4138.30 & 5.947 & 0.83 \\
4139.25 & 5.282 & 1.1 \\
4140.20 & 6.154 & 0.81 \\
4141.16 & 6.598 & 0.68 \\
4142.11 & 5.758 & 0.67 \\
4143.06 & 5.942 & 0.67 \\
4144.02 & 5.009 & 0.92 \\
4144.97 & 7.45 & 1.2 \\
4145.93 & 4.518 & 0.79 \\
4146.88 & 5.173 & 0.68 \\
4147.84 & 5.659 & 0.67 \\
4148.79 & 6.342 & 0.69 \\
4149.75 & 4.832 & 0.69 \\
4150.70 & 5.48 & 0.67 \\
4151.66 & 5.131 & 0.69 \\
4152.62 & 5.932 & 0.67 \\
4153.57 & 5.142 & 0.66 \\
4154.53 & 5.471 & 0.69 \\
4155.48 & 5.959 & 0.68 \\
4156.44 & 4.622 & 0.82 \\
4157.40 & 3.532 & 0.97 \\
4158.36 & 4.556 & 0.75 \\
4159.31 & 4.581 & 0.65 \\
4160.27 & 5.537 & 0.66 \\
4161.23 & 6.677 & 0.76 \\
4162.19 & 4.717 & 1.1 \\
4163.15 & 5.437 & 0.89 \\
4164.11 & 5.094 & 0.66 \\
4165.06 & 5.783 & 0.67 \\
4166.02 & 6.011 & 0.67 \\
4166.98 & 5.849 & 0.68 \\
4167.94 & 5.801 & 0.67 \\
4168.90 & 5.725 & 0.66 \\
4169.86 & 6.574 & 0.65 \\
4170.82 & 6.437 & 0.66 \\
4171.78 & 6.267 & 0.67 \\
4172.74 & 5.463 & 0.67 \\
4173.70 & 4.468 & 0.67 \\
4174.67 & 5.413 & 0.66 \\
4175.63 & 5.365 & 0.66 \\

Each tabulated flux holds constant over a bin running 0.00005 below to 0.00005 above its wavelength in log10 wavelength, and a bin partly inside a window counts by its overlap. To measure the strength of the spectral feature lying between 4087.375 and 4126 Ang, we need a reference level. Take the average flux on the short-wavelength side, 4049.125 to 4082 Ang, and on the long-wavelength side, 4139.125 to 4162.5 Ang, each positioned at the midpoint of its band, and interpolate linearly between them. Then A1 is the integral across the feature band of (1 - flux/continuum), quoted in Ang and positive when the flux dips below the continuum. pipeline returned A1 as -3.30 Ang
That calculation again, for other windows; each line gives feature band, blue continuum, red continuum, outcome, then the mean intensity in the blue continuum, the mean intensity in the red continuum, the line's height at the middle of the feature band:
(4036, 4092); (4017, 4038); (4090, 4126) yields 1.4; 5.69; 6.05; 5.85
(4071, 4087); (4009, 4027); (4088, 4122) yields 1.3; 5.56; 6.01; 5.87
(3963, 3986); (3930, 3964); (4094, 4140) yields 0.6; 6.04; 5.88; 6.02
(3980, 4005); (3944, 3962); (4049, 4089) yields 1.8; 6.24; 5.66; 6.04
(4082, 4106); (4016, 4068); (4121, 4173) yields -1.2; 5.76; 5.56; 5.66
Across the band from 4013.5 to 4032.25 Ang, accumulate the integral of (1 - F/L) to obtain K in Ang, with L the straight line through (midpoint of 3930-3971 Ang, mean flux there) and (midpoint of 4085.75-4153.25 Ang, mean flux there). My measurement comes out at 1.1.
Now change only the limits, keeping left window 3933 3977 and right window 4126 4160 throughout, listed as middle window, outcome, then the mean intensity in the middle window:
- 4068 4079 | 0.3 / 5.47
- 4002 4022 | 1.0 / 5.51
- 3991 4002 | 0.5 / 5.59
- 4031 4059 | -0.9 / 5.87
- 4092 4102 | -0.7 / 5.94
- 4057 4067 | -0.4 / 5.84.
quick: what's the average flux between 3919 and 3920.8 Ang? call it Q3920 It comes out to 5.57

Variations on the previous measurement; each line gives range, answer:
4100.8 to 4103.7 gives 6.8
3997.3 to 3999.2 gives 5.67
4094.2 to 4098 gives 6.05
